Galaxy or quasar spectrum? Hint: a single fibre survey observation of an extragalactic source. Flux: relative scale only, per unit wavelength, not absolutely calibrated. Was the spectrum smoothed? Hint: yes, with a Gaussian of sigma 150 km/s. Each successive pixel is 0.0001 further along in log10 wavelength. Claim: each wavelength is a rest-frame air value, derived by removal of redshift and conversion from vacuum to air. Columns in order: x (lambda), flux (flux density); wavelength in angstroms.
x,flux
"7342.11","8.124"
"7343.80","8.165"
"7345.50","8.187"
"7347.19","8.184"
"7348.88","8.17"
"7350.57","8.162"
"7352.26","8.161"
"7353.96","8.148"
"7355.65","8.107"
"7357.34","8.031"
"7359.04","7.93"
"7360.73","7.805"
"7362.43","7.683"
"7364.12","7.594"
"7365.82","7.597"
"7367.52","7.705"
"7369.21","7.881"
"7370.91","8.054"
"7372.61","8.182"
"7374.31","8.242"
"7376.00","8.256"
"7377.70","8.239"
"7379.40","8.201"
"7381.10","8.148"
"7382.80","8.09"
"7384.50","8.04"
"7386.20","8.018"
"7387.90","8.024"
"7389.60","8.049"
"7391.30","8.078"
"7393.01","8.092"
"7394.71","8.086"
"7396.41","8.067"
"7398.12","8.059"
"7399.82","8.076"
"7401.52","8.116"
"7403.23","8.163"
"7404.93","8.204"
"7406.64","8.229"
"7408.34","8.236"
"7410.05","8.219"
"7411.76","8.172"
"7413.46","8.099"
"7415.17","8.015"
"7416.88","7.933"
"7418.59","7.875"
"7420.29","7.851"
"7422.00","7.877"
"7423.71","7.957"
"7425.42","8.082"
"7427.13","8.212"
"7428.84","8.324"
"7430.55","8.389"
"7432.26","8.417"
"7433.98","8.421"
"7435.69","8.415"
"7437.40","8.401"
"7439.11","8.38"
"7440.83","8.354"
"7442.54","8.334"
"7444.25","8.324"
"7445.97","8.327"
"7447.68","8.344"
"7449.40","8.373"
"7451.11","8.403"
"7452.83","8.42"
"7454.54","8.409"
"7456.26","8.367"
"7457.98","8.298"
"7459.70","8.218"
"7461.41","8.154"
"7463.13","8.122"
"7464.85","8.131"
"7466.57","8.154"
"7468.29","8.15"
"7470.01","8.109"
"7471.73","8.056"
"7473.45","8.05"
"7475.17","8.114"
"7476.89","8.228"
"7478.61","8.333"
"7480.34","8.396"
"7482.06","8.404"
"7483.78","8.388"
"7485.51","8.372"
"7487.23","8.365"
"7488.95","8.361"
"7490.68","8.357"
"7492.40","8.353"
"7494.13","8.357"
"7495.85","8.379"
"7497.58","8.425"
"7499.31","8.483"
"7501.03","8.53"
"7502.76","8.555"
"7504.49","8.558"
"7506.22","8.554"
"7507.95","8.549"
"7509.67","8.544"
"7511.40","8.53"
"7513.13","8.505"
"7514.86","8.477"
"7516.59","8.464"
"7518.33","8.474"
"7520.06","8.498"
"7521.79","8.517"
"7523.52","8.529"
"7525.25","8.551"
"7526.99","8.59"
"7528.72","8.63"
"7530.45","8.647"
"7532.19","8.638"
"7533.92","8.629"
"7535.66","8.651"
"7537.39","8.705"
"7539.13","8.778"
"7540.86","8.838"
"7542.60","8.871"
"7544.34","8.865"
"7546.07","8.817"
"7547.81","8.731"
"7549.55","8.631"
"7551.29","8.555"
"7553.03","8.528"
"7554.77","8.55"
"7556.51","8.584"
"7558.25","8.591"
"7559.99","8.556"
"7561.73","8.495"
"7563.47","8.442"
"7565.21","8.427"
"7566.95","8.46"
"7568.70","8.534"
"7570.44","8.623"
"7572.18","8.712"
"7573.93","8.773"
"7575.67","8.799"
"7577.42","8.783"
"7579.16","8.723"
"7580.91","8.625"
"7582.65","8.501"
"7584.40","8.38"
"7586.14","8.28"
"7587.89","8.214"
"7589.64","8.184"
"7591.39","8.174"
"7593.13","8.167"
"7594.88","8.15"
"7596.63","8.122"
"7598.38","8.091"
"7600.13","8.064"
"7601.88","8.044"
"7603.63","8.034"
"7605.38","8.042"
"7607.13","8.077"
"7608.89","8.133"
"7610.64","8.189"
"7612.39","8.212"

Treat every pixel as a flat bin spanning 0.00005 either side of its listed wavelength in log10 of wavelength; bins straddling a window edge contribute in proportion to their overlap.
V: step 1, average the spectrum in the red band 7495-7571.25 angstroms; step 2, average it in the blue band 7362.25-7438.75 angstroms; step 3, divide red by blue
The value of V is 1.1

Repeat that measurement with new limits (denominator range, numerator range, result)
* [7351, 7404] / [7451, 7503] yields 1.03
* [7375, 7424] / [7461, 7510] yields 1.03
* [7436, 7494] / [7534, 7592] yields 1.04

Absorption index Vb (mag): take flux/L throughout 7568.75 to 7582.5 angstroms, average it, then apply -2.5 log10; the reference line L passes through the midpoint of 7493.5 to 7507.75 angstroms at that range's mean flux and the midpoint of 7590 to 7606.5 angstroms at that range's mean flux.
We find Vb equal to -0.07 mag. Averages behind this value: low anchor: 8.48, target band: 8.7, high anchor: 8.1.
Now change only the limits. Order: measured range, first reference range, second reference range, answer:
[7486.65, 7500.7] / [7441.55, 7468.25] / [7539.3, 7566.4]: 0.00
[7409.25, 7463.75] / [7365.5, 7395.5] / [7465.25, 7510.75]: 0.00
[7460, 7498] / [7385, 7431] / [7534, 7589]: 0.01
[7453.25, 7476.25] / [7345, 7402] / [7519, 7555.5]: 0.03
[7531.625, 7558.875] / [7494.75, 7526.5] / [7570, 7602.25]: -0.03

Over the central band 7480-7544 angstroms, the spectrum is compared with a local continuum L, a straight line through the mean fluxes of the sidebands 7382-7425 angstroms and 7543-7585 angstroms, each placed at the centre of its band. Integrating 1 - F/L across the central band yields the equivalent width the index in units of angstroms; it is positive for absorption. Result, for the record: -0.70 angstroms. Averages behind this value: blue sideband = 8.07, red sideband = 8.62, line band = 8.53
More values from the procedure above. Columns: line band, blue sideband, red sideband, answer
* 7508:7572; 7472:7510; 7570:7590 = -0.9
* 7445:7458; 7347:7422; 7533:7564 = -0.1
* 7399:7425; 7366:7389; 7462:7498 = 0.2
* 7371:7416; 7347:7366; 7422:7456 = 0.0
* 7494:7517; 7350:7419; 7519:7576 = -0.1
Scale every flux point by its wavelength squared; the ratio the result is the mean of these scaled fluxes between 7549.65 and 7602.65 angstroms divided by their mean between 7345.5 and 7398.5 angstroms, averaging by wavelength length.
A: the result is 1.11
